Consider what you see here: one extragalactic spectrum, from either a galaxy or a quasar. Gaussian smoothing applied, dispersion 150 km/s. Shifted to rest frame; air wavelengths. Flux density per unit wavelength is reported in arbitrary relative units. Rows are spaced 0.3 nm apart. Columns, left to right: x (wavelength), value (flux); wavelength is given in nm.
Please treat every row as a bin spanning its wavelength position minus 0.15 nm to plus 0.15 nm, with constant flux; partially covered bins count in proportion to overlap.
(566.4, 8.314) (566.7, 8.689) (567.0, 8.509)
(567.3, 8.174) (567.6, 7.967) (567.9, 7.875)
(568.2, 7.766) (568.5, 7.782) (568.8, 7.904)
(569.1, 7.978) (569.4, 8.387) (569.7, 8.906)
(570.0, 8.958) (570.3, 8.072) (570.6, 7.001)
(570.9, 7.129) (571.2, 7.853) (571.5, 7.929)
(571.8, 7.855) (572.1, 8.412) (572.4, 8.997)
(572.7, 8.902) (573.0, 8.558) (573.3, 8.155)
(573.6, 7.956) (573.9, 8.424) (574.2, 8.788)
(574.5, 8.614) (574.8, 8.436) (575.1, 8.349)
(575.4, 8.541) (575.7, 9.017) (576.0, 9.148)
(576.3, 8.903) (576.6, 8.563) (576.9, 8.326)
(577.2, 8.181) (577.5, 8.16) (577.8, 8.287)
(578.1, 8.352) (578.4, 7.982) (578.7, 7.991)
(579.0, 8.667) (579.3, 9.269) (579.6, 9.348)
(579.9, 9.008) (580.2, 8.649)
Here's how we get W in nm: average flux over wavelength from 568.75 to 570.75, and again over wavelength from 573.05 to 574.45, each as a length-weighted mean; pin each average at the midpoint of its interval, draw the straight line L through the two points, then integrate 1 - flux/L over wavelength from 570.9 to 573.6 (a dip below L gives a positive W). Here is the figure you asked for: 0.02 nm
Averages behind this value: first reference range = 8.19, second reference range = 8.37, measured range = 8.24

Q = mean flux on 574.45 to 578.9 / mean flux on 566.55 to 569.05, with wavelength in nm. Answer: 1.05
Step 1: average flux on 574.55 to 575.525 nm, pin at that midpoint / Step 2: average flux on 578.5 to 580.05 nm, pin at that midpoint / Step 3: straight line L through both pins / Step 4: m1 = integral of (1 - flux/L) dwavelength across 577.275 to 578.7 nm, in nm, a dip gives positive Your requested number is 0.09 nm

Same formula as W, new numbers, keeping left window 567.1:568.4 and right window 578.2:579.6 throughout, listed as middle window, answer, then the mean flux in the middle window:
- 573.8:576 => -0.08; 8.64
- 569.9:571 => 0.05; 7.77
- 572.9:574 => 0.00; 8.25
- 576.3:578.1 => 0.02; 8.36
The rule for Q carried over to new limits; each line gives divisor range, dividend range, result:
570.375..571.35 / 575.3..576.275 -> 1.21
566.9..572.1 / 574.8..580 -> 1.07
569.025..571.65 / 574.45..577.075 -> 1.08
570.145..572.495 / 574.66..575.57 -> 1.07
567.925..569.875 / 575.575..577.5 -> 1.07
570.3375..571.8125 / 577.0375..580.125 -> 1.13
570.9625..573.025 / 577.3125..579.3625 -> 1.01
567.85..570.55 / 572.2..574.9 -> 1.05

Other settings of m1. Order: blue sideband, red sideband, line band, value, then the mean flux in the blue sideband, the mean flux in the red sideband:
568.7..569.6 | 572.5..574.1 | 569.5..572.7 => 0.049 nm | 8.15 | 8.43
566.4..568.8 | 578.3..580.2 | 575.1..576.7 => -0.047 nm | 8.11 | 8.73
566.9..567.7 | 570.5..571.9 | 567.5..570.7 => -0.066 nm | 8.21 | 7.56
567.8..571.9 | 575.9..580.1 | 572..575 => -0.105 nm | 7.96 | 8.58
